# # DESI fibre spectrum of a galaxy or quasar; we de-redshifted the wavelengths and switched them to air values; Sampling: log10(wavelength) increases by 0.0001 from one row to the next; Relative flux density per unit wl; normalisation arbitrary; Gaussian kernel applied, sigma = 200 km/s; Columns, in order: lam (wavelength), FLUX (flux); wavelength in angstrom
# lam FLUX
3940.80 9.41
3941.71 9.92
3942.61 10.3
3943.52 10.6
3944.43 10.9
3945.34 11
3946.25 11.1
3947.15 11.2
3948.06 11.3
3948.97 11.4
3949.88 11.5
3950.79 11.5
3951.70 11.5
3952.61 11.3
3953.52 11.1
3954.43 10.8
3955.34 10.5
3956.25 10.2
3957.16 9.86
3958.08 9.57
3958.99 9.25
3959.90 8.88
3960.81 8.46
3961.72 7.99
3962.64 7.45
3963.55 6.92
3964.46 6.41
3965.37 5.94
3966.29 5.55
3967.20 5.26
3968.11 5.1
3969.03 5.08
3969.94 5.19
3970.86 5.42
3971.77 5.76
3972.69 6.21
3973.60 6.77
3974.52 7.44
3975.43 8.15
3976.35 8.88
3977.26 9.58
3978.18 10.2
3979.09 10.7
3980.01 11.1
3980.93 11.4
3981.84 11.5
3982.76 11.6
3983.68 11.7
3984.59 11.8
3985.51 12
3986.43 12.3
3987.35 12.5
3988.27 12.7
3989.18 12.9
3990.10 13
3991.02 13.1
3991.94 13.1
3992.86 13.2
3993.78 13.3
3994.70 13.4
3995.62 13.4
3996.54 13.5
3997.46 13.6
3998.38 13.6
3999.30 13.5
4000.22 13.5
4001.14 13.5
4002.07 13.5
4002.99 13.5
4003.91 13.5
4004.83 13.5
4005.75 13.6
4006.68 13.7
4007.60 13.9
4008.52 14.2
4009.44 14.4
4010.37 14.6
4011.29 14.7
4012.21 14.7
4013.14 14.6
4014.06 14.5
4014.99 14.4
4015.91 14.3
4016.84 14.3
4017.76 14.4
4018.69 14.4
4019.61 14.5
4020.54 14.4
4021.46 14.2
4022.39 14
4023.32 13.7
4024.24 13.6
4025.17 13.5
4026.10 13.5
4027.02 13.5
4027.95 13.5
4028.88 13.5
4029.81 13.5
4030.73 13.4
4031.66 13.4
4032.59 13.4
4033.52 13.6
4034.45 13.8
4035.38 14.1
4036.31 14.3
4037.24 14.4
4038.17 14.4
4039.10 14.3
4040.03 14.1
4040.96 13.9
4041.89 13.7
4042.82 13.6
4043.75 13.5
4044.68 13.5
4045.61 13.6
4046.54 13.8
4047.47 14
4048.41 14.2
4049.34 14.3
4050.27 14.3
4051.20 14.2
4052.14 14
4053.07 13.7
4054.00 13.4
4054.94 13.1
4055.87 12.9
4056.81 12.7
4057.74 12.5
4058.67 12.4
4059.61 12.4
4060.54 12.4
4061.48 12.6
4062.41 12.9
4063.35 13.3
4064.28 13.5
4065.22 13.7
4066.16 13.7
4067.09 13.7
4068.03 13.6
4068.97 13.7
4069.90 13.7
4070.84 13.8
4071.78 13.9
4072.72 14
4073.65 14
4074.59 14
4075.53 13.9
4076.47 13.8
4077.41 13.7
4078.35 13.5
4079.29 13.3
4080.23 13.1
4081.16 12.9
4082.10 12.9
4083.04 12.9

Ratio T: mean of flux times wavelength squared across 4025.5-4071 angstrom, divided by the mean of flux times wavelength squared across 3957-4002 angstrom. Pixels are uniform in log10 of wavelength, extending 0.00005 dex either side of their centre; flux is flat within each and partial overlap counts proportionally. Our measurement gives 1.39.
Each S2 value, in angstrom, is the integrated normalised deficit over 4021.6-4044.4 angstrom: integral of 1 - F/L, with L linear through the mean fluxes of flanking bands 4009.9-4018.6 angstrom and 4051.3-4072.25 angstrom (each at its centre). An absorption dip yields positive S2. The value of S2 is 0.4 angstrom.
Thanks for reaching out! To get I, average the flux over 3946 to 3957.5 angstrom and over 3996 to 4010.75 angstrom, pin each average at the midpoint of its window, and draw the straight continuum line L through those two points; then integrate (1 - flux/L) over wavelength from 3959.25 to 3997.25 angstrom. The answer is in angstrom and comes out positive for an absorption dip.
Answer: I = 8.7 angstrom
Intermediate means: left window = 11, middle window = 9.66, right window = 13.7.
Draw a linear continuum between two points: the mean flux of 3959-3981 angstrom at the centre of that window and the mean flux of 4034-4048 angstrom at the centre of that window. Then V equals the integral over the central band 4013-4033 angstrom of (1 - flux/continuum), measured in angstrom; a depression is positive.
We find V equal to -2.7 angstrom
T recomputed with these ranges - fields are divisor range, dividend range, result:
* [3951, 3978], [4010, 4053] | 1.81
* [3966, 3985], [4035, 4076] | 1.70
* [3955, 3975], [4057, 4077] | 1.95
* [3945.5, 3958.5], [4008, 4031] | 1.34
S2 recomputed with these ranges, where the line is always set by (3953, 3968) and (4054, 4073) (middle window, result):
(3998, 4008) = -3.1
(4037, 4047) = -1.4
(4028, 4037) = -1.5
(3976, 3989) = -2.7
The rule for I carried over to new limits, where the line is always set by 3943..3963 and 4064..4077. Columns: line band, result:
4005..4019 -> -2.6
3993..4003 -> -1.6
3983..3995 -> -1.3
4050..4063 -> 0.3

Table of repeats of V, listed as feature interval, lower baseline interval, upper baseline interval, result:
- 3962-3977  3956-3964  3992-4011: 5.2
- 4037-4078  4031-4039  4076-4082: 0.1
